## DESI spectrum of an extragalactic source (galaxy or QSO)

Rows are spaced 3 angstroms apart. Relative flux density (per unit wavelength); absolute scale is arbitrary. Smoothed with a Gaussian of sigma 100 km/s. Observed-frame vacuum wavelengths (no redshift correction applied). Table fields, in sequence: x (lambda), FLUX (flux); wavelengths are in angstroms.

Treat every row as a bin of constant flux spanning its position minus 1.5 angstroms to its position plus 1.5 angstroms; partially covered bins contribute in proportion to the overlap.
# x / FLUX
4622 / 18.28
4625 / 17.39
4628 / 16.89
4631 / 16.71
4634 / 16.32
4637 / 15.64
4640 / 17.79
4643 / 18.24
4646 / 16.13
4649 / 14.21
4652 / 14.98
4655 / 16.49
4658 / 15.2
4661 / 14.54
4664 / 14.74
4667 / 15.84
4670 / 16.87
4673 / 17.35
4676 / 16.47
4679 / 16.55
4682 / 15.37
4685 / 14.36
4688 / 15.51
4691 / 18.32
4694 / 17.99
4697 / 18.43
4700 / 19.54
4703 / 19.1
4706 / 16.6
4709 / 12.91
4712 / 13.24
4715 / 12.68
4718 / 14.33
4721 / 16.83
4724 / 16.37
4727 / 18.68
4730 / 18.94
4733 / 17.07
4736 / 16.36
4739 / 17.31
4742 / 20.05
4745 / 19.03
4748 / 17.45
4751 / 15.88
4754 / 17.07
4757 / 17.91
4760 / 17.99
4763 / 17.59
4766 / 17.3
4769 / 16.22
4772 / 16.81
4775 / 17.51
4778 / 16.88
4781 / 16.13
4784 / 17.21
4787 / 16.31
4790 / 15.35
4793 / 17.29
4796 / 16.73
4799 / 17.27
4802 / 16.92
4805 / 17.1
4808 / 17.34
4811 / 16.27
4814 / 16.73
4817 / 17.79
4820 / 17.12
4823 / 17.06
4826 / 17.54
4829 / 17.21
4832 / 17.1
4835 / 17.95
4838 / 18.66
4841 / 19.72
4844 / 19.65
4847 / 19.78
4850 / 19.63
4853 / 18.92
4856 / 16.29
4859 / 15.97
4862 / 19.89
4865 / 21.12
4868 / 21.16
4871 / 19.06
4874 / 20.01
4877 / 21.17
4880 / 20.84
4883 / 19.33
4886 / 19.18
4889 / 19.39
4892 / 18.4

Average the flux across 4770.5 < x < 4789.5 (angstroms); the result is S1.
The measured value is 16.7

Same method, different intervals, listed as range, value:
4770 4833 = 16.9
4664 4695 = 16.4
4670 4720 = 16.2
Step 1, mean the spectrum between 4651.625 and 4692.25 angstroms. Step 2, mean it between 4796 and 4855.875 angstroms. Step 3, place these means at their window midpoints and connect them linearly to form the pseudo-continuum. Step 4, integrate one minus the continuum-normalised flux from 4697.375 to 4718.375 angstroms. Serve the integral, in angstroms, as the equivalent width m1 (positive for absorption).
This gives 0.8 angstroms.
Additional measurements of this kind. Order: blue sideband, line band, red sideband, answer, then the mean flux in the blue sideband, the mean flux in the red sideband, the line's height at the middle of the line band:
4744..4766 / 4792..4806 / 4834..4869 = 0.9 angstroms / 17.5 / 19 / 18.2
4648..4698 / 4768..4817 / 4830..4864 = 2.7 angstroms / 16.1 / 18.5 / 17.8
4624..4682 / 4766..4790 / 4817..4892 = 1.6 angstroms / 16.2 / 18.9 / 17.9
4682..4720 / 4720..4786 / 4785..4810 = -3.8 angstroms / 16.1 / 16.8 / 16.5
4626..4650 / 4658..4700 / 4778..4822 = 0.6 angstroms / 16.6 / 16.8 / 16.6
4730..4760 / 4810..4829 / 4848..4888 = 1.6 angstroms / 17.7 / 19.4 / 18.7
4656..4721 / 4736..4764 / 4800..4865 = -1.5 angstroms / 16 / 17.9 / 16.8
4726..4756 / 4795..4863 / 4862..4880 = 6.4 angstroms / 17.8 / 20.5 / 19.6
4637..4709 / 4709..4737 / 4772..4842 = 1.4 angstroms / 16.5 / 17.2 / 16.7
